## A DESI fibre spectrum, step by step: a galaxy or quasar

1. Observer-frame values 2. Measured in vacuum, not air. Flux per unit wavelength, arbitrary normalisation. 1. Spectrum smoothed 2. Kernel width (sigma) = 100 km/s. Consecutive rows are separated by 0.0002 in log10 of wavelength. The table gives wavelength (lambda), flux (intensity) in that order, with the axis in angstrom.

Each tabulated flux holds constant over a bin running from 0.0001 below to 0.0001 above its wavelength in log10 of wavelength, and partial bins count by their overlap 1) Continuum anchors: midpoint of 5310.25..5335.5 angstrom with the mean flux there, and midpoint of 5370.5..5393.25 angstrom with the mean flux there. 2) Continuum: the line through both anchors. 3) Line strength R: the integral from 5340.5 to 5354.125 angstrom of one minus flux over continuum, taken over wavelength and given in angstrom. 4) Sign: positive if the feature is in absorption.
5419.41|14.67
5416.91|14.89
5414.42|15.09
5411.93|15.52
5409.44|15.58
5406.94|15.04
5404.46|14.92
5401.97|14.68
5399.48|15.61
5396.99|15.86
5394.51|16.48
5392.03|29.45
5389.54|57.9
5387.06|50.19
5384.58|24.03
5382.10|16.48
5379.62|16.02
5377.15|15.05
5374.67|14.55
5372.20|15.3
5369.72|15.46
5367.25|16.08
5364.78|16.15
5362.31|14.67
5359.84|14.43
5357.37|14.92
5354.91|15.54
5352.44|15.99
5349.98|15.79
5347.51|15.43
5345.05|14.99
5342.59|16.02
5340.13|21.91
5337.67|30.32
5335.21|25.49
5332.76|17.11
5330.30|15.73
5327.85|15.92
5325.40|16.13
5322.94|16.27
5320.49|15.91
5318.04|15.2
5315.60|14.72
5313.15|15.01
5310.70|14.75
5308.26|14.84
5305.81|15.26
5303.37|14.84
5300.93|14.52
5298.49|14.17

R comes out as 2.9 angstrom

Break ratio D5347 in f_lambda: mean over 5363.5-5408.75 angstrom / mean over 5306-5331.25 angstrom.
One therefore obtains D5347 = 1.36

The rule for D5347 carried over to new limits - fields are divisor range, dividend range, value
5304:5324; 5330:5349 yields 1.30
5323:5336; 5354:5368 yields 0.86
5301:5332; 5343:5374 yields 1.00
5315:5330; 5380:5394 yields 2.12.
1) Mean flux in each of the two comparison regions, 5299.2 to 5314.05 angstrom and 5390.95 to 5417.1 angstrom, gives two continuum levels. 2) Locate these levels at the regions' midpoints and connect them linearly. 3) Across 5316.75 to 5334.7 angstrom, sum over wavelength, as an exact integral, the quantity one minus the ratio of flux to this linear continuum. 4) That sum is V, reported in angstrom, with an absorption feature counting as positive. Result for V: -1.4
